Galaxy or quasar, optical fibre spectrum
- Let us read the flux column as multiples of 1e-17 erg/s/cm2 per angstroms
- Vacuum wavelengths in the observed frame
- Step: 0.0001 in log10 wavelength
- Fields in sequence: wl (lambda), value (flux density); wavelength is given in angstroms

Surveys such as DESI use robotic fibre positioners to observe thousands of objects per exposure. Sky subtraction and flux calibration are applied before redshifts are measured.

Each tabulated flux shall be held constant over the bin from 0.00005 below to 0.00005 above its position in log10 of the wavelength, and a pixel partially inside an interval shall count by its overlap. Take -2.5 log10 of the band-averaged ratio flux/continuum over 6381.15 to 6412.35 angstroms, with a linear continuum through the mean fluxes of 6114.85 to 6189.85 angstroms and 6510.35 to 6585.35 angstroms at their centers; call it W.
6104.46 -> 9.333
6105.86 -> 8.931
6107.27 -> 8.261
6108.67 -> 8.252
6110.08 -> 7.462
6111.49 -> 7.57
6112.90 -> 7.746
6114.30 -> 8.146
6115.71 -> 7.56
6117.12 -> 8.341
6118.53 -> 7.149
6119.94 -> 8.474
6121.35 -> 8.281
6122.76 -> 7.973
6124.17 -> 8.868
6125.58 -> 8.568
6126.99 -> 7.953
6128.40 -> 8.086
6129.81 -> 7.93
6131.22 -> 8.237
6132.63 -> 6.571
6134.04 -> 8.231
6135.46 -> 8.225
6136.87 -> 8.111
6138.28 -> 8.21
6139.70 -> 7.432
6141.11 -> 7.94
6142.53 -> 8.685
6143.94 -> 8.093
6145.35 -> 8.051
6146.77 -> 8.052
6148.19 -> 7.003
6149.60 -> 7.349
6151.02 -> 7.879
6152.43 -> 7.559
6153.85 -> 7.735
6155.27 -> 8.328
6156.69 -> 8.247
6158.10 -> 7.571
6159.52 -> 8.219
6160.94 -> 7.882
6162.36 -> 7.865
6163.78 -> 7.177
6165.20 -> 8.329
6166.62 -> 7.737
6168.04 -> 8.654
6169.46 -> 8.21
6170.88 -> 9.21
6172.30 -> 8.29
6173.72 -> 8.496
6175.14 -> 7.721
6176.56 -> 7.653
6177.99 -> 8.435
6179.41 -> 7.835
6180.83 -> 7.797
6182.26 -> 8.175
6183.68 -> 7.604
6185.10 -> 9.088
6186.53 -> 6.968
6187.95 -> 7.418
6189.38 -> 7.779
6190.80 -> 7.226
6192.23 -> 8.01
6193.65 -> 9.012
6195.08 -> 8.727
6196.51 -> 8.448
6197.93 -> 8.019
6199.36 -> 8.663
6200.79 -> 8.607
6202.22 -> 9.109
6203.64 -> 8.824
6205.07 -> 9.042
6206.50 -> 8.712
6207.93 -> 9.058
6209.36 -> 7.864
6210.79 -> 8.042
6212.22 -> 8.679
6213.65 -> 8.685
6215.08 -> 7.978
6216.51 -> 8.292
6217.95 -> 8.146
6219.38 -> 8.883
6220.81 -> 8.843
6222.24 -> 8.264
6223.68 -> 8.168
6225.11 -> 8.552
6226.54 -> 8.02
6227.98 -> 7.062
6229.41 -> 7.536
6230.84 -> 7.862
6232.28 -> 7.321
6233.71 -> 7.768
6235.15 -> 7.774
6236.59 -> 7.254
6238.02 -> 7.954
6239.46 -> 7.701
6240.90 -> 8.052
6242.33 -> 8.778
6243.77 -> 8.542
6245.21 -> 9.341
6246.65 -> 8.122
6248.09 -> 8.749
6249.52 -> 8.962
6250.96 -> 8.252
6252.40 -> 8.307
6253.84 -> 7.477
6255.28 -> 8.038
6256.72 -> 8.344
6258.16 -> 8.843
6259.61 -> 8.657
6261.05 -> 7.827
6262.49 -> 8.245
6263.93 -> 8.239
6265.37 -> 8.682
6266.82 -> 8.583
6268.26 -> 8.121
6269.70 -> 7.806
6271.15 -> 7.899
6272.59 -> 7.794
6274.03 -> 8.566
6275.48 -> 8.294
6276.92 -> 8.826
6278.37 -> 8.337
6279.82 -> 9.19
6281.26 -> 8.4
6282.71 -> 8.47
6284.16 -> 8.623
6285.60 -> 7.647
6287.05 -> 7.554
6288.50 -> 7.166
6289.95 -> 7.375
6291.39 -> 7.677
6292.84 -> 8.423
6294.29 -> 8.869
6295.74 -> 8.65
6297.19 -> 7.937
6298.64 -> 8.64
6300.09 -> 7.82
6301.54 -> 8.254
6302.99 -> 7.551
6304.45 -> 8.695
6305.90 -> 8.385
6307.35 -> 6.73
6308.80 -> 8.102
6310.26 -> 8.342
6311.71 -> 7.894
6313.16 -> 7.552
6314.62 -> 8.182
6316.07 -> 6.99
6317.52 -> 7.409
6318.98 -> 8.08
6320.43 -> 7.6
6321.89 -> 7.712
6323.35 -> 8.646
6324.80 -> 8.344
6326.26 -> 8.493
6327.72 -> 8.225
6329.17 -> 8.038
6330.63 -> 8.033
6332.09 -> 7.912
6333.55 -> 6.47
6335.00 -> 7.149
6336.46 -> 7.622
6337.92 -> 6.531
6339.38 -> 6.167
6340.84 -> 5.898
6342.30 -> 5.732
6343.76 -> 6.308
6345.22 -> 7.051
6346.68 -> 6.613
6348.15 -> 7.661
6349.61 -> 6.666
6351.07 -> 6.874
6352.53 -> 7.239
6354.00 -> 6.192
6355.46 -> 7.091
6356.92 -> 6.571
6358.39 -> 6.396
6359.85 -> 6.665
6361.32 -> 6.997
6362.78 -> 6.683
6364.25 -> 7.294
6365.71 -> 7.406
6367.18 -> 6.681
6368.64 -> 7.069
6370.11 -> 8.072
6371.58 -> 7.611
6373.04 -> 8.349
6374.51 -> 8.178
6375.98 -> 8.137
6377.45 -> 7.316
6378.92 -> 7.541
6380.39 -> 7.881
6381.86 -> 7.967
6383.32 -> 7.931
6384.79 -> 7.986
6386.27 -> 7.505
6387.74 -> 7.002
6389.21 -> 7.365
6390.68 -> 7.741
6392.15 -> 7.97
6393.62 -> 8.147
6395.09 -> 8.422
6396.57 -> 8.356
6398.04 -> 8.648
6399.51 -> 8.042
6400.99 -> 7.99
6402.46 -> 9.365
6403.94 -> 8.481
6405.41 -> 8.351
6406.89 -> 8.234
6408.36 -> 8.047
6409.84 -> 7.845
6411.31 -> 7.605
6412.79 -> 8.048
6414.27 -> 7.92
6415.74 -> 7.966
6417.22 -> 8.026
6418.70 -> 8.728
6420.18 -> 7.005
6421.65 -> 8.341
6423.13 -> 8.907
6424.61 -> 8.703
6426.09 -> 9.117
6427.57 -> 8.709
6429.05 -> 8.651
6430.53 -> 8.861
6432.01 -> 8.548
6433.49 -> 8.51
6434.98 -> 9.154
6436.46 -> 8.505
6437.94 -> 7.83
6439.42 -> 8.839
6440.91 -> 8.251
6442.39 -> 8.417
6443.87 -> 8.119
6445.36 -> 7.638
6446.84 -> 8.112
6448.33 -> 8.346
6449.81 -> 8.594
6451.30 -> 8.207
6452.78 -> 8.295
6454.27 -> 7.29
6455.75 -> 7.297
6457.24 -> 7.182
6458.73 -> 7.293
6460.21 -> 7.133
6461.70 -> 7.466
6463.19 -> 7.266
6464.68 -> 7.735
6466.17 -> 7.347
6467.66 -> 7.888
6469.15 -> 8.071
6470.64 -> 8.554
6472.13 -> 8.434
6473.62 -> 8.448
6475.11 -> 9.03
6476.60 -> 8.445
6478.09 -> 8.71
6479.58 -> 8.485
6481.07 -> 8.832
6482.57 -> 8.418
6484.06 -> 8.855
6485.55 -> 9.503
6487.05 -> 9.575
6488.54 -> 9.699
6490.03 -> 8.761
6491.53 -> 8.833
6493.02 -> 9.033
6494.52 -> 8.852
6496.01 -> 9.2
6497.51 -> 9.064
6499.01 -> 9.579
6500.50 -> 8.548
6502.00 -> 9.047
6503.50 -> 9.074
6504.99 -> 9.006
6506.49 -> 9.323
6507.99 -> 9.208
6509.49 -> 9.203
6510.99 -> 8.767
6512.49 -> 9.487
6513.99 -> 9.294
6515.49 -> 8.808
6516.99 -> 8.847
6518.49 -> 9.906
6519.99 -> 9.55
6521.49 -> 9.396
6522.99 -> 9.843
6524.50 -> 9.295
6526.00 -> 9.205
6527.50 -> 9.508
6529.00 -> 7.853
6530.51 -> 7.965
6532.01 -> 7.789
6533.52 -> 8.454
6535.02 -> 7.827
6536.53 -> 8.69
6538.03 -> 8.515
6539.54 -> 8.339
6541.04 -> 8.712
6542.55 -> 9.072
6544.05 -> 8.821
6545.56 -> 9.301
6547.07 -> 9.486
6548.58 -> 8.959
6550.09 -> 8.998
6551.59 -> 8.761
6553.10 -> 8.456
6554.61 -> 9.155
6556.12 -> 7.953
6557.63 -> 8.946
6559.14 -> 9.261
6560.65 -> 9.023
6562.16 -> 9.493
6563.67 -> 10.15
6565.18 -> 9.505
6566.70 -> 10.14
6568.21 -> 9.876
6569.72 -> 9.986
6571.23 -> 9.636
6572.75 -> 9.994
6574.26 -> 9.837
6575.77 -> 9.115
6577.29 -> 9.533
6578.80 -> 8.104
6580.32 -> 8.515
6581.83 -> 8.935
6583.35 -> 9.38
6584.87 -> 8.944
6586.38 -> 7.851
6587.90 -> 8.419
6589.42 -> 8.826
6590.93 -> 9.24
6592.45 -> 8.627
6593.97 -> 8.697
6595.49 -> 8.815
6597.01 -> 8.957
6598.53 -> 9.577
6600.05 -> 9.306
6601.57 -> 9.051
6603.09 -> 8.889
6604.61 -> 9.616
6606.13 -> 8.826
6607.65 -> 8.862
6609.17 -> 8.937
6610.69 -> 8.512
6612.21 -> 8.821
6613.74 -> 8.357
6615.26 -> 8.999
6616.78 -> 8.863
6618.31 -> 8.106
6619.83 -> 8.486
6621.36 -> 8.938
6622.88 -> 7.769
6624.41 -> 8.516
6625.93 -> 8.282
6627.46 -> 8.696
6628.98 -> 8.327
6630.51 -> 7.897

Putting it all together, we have 0.08 mag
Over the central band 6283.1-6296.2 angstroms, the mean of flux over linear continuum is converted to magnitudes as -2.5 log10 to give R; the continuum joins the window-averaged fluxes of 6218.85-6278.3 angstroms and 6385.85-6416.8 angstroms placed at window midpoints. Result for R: 0.02 mag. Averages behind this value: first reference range 8.2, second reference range 8.06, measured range 8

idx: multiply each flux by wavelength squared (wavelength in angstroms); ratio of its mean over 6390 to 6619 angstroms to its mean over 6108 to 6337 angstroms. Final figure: 1.17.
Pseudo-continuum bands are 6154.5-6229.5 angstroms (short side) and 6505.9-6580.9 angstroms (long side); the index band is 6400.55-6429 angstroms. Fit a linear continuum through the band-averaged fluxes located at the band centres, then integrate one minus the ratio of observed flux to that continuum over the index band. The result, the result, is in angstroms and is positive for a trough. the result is 1.5 angstroms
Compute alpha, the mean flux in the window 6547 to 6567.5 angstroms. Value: 9.15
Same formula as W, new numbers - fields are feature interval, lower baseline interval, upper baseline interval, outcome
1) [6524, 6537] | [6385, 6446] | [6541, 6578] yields 0.07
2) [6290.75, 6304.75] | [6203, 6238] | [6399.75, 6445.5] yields 0.00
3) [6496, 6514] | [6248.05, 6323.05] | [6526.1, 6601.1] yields -0.04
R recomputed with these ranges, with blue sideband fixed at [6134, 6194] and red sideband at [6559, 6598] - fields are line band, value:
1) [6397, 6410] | 0.041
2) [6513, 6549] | 0.018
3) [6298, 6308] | 0.049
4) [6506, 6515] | -0.025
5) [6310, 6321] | 0.091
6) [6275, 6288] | -0.004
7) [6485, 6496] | -0.030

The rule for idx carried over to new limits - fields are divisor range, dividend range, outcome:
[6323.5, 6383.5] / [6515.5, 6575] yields 1.33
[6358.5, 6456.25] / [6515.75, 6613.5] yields 1.18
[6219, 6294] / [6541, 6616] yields 1.23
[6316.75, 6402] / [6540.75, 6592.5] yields 1.31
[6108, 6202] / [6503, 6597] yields 1.27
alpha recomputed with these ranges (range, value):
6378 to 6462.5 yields 8.11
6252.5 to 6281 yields 8.31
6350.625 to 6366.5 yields 6.85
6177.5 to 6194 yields 7.92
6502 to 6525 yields 9.26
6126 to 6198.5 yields 7.99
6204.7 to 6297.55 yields 8.23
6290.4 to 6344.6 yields 7.7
